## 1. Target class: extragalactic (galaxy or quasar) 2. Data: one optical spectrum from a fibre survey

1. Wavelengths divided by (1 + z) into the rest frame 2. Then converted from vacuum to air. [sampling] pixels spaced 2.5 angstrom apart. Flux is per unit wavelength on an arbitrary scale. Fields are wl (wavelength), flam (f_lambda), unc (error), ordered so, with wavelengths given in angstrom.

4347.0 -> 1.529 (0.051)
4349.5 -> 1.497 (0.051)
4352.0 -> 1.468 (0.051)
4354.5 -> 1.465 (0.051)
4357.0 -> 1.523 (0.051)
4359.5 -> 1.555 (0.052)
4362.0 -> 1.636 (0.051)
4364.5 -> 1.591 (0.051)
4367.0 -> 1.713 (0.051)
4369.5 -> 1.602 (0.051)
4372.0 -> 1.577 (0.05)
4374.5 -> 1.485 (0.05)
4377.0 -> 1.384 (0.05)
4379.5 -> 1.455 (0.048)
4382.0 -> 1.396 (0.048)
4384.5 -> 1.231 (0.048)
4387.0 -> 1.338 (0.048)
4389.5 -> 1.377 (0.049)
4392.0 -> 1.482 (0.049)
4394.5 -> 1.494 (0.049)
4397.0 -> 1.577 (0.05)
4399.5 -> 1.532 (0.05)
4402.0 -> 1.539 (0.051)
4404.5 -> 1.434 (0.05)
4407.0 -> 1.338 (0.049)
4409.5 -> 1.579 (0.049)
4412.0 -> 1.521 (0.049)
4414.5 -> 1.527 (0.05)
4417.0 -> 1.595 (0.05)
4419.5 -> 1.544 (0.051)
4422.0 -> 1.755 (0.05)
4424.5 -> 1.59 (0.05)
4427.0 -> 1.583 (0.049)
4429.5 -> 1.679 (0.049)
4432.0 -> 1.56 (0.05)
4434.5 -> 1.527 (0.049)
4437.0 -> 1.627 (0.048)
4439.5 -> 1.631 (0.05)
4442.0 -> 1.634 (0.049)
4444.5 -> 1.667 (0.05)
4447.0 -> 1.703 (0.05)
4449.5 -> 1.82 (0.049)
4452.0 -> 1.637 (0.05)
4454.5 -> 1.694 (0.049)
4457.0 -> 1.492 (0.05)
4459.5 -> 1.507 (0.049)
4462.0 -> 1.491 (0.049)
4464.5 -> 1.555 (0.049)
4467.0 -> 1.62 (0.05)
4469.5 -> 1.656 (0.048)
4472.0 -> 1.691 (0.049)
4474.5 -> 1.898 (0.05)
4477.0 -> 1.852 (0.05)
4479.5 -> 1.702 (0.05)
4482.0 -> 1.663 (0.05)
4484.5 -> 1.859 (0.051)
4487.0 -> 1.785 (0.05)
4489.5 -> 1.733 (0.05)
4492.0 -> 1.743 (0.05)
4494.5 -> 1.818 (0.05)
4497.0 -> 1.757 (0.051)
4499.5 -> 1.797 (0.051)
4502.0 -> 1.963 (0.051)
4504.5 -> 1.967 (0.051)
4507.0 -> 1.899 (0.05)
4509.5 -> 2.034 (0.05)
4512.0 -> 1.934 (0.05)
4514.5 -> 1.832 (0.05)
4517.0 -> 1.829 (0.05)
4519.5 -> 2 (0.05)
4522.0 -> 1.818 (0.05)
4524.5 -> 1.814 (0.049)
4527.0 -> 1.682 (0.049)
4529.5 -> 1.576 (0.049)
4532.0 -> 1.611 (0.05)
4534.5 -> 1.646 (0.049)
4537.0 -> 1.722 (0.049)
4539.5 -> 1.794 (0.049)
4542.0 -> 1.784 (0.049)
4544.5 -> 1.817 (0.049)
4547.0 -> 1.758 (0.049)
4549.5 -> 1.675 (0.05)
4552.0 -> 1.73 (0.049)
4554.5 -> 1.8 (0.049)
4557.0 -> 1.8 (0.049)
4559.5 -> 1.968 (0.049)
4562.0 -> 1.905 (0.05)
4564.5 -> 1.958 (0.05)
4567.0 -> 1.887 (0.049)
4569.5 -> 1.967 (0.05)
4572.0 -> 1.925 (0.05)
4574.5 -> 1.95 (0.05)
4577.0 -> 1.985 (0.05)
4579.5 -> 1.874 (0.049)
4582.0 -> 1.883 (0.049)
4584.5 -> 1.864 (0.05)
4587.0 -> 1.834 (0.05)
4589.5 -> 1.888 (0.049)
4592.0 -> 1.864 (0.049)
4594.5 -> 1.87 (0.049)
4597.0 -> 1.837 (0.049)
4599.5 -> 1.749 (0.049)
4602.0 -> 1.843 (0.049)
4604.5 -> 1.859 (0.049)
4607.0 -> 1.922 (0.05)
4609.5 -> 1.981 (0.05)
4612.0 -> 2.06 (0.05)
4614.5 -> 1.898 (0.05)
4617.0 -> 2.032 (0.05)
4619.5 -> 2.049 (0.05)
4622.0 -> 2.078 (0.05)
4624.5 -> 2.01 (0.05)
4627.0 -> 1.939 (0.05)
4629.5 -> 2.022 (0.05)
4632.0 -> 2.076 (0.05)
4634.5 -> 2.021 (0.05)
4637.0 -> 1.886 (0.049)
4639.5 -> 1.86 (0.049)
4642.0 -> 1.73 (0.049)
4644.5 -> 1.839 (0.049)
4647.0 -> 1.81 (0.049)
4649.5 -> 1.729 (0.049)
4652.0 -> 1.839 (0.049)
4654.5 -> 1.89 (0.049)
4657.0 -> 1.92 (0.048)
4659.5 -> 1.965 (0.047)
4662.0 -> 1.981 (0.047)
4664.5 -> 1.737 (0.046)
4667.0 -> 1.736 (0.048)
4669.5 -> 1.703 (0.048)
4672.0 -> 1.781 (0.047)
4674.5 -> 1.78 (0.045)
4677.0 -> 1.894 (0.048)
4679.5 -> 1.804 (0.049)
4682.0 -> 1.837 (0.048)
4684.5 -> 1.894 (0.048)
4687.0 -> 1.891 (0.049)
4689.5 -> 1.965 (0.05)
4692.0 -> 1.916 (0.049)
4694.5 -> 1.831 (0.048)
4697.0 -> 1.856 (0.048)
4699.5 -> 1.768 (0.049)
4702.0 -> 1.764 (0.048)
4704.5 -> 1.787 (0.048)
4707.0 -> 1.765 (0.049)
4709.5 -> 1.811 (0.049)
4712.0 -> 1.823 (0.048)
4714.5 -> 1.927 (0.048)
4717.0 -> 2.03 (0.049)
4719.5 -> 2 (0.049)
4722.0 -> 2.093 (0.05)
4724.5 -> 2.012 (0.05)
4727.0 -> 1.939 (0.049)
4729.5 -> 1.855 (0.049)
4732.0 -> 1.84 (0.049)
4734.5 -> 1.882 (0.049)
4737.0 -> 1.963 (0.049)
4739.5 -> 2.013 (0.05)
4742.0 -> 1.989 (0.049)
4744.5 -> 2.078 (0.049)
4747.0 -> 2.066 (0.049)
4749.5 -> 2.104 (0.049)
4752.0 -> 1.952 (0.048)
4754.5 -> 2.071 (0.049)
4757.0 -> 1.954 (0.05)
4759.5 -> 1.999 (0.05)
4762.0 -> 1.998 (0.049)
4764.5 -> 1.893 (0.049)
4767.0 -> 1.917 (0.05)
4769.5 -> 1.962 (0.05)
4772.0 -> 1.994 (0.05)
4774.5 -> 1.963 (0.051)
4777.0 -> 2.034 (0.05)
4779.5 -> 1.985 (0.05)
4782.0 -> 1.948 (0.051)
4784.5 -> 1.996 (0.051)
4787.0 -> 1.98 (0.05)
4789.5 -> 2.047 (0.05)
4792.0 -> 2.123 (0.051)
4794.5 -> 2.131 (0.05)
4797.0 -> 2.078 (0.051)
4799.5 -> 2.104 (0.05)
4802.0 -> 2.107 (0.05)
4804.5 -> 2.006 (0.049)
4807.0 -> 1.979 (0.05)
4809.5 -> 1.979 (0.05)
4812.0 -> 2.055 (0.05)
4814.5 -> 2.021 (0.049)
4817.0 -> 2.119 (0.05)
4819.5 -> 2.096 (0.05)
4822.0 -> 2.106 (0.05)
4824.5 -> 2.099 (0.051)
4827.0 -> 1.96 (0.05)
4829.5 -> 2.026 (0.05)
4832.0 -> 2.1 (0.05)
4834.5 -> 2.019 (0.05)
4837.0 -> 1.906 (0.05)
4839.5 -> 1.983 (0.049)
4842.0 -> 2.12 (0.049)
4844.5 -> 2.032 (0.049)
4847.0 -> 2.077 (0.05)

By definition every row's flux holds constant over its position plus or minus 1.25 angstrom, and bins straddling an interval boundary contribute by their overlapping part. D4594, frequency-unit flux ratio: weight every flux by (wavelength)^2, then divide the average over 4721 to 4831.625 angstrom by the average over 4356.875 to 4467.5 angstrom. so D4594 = 1.52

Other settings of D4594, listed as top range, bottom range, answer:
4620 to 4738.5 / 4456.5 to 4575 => 1.13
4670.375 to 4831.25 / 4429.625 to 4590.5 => 1.23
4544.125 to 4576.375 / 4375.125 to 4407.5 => 1.40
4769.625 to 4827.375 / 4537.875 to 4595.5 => 1.21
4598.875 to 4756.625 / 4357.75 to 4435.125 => 1.42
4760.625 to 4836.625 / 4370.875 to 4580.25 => 1.37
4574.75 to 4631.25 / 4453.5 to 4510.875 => 1.16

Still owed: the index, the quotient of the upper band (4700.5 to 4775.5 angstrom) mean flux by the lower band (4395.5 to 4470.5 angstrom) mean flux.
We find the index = 1.2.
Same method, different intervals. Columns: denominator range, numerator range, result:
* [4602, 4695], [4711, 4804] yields 1.05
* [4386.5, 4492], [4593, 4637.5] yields 1.21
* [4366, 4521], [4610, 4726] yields 1.15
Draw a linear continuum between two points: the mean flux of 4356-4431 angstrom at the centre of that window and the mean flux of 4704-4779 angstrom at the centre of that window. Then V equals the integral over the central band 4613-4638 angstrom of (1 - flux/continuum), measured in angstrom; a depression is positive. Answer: -2.6 angstrom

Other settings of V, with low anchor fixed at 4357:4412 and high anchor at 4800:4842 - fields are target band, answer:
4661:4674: 0.44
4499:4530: -3.95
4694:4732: 0.41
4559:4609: -4.31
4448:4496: -2.80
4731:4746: -0.22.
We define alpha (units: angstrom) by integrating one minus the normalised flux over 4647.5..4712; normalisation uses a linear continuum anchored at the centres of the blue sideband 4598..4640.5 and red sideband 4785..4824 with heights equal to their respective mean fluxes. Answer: 5.13 angstrom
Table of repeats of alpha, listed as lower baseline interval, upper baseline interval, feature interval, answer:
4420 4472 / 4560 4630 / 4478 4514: -2.3 angstrom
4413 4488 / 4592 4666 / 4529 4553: 0.9 angstrom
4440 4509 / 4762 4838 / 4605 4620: -1.0 angstrom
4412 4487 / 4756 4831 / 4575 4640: -4.0 angstrom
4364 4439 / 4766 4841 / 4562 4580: -2.1 angstrom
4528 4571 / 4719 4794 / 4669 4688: 0.9 angstrom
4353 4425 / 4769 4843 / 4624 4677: -0.8 angstrom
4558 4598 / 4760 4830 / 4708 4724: 0.3 angstrom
